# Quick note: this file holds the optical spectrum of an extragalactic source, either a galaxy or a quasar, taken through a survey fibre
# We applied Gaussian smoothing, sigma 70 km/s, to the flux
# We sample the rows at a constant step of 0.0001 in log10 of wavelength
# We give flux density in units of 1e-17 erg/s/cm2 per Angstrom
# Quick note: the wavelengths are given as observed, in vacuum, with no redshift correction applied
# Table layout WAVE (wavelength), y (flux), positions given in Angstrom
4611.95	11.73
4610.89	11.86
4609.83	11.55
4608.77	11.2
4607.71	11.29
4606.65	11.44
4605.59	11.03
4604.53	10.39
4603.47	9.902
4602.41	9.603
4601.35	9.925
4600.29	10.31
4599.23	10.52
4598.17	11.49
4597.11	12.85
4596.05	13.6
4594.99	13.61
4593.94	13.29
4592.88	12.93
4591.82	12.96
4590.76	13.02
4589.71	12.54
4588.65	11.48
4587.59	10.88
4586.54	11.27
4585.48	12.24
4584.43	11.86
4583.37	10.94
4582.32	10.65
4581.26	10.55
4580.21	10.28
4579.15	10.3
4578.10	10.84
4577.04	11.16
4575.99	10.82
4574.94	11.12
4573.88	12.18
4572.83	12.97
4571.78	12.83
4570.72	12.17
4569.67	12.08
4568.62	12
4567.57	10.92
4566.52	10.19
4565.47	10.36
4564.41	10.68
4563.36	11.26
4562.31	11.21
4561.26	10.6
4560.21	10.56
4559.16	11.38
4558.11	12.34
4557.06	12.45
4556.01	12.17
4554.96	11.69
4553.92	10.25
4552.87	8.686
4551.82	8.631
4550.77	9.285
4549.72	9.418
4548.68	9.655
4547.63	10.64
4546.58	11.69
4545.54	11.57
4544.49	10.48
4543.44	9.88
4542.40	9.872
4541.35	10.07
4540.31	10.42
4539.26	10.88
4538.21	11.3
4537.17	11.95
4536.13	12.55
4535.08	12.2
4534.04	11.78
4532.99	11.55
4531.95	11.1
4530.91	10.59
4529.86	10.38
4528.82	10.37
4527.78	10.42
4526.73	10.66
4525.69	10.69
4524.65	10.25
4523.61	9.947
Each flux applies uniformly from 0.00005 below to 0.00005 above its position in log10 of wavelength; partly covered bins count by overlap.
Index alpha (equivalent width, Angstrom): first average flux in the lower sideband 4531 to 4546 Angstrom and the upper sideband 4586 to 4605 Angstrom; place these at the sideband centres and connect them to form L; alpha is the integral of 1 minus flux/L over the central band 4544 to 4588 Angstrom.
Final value 1.4 Angstrom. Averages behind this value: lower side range 11.1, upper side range 11.7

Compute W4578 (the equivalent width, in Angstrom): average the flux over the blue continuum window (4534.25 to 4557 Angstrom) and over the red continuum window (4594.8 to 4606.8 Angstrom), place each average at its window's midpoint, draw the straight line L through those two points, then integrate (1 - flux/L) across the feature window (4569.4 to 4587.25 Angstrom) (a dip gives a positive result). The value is -0.7 Angstrom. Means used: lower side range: 10.7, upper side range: 11.1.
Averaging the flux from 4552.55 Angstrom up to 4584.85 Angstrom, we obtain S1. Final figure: 11.2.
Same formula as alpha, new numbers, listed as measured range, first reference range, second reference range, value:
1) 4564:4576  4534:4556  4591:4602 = -0.2 Angstrom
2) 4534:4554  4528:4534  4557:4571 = 0.9 Angstrom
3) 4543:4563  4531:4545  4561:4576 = 1.0 Angstrom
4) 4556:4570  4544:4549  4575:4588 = -0.4 Angstrom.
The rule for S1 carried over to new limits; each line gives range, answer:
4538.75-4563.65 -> 10.6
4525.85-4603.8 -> 11.2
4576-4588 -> 11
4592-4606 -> 11.5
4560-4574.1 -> 11.4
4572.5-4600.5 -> 11.7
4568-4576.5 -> 12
